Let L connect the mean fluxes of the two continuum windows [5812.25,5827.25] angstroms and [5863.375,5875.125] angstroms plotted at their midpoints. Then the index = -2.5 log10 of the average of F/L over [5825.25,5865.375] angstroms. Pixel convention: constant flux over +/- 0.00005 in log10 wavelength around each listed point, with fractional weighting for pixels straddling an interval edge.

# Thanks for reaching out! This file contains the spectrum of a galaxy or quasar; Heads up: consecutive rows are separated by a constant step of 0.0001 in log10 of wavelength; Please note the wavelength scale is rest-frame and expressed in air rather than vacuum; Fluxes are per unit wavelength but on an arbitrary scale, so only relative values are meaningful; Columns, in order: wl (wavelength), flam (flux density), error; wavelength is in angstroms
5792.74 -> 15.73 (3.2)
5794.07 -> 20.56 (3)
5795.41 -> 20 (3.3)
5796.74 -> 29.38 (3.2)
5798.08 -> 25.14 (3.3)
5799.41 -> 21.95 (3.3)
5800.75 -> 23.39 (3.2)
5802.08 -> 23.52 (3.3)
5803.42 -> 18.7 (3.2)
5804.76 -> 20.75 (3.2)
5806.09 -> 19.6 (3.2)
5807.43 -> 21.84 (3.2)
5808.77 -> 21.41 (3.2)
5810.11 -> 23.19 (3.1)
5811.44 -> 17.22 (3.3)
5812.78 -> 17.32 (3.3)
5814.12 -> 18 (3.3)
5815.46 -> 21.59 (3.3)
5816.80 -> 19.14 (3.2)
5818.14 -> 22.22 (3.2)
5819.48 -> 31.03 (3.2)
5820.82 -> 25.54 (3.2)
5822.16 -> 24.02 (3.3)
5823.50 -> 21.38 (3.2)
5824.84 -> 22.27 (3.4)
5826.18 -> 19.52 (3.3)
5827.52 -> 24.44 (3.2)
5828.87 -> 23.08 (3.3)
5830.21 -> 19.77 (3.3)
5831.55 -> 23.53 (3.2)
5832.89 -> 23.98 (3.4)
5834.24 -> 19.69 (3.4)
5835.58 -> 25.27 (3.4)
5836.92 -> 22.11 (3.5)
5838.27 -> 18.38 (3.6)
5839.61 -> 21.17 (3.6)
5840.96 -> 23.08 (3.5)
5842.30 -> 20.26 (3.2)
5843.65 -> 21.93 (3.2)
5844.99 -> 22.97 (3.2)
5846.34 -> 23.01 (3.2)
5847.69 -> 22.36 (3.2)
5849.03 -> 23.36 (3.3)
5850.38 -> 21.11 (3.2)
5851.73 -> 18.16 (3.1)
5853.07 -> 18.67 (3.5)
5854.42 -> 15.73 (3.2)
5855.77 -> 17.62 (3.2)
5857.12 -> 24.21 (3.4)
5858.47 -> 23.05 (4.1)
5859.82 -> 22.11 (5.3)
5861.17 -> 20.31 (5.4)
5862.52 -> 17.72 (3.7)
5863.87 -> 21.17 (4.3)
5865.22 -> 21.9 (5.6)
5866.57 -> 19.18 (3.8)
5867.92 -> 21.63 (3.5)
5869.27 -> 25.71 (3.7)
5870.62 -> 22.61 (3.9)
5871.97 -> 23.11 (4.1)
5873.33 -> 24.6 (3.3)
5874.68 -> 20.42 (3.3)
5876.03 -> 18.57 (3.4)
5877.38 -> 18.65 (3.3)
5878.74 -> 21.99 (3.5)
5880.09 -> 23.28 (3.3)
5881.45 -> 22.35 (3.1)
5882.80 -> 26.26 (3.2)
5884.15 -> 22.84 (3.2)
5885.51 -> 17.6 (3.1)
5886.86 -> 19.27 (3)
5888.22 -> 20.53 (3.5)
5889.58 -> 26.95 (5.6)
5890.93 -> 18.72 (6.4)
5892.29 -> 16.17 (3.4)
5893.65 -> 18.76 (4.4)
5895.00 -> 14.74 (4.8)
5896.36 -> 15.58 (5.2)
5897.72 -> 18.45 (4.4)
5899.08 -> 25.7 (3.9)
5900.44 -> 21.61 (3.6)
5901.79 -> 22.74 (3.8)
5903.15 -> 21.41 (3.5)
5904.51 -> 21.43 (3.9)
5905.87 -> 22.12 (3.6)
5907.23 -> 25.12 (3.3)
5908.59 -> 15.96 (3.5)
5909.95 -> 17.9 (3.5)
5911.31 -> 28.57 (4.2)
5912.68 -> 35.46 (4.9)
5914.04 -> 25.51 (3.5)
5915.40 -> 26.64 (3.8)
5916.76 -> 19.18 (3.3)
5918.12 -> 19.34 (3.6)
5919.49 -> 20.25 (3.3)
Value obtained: 0.04 mag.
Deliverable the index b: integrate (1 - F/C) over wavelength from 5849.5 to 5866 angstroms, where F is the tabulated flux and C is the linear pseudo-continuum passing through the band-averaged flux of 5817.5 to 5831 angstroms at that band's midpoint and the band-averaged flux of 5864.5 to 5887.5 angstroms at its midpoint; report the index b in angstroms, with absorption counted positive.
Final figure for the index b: 1.6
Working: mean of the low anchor 23.3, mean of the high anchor 21.8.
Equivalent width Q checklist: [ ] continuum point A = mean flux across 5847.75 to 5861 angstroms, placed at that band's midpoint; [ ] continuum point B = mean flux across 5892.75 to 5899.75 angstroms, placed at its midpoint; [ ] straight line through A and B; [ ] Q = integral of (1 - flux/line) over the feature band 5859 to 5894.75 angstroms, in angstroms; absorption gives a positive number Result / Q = -3.1 angstroms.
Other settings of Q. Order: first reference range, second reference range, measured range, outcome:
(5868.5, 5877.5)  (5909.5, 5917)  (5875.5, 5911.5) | 5.05 angstroms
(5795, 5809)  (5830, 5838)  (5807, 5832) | 0.52 angstroms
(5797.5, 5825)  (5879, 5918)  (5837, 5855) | 0.80 angstroms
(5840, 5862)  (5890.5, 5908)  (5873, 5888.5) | -0.58 angstroms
